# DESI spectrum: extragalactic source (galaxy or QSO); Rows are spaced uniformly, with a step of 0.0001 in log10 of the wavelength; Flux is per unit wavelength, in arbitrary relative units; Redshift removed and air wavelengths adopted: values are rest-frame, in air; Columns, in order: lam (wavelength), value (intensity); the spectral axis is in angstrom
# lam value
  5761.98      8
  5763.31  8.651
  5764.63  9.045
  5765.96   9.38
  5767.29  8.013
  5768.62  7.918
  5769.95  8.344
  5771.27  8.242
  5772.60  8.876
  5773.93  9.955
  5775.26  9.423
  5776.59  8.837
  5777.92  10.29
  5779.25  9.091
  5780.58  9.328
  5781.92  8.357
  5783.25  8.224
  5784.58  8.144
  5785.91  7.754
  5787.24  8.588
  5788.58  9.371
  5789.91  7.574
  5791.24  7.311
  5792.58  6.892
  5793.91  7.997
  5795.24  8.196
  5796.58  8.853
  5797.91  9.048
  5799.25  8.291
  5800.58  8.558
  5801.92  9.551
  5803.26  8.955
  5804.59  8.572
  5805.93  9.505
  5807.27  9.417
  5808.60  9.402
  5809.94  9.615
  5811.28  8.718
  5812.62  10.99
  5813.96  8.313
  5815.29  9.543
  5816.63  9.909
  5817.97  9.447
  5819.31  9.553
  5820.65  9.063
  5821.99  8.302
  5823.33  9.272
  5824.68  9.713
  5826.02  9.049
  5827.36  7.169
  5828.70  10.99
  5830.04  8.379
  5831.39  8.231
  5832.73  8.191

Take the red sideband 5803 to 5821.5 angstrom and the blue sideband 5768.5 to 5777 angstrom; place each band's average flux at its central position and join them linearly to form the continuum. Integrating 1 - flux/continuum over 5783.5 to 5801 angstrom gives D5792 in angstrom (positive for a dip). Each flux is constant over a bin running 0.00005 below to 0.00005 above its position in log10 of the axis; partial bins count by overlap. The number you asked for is 1.8 angstrom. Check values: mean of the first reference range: 8.86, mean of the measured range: 8.2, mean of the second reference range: 9.36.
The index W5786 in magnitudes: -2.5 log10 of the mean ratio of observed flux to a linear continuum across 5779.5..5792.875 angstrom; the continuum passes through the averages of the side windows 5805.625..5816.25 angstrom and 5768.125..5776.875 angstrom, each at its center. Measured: 0.10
